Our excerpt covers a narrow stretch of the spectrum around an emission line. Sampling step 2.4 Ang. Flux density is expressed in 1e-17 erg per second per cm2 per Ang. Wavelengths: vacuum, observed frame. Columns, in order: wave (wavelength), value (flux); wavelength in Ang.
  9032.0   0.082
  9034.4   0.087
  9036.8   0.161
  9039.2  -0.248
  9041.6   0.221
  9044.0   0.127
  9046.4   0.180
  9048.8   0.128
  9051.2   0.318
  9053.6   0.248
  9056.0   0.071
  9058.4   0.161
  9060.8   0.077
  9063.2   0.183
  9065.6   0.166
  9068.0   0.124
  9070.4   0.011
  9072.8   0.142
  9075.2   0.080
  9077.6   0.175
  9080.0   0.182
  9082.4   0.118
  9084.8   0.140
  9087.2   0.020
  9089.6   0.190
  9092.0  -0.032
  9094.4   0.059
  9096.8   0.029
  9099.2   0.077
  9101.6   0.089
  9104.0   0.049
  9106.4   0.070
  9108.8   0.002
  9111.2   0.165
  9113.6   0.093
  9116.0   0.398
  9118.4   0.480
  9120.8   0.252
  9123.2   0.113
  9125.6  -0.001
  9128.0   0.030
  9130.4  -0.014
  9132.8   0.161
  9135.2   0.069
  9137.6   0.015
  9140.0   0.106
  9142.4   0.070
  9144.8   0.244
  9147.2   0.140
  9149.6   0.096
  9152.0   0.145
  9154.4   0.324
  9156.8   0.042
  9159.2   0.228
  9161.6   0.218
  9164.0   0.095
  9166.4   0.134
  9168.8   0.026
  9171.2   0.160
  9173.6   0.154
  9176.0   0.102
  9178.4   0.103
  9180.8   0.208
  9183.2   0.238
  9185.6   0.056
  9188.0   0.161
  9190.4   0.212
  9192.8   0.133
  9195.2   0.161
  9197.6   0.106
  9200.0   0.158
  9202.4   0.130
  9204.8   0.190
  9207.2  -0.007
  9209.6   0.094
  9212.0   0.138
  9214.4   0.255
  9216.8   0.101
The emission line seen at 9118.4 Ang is H-gamma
